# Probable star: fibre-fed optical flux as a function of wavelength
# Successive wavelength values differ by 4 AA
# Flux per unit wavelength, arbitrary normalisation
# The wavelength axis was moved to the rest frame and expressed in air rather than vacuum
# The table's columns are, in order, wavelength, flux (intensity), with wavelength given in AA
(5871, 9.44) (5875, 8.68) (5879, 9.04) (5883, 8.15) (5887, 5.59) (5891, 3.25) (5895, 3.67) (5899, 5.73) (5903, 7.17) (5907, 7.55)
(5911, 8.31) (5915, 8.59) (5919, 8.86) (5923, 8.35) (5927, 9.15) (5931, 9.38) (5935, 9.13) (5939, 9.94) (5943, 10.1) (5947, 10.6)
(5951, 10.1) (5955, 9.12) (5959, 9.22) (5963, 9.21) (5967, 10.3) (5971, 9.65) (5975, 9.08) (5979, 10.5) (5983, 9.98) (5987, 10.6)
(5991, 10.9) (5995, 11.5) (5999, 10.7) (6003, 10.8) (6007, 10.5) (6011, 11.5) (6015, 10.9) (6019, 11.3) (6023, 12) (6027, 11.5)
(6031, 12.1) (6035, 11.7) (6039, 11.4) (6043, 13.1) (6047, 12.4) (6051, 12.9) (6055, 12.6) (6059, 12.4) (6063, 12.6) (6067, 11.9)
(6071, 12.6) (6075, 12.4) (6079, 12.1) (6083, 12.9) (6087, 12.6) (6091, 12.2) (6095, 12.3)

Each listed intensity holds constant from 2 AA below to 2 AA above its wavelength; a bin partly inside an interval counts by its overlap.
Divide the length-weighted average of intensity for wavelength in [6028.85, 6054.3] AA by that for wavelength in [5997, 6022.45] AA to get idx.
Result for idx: 1.1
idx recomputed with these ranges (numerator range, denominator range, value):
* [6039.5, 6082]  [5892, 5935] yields 1.63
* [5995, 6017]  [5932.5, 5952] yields 1.10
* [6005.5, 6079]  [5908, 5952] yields 1.30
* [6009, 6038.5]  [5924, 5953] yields 1.19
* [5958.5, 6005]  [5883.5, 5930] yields 1.46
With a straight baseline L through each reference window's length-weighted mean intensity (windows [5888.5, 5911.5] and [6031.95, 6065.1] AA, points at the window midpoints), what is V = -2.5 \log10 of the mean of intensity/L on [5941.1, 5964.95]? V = -0.197 mag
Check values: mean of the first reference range 5.78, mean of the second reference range 12.4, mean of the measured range 9.72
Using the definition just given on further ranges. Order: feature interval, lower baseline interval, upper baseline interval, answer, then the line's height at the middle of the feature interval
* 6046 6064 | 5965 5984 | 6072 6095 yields -0.073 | 11.8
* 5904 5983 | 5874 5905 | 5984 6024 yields -0.099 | 8.55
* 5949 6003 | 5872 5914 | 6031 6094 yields -0.061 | 9.54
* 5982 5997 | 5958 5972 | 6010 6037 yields -0.037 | 10.4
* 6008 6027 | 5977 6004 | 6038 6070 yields 0.006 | 11.4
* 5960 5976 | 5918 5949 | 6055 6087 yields 0.070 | 10.2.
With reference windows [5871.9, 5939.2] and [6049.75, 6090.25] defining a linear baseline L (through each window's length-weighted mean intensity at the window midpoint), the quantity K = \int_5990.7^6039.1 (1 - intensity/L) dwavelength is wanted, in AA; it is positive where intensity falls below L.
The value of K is -1.98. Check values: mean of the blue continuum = 7.65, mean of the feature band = 11.3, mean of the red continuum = 12.5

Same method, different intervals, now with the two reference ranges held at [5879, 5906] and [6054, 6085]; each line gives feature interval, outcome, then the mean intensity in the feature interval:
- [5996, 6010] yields -1.1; 10.8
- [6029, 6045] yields -1.2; 12.1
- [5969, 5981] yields -1.1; 9.74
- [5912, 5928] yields -4.0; 8.69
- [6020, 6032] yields -1.1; 11.8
